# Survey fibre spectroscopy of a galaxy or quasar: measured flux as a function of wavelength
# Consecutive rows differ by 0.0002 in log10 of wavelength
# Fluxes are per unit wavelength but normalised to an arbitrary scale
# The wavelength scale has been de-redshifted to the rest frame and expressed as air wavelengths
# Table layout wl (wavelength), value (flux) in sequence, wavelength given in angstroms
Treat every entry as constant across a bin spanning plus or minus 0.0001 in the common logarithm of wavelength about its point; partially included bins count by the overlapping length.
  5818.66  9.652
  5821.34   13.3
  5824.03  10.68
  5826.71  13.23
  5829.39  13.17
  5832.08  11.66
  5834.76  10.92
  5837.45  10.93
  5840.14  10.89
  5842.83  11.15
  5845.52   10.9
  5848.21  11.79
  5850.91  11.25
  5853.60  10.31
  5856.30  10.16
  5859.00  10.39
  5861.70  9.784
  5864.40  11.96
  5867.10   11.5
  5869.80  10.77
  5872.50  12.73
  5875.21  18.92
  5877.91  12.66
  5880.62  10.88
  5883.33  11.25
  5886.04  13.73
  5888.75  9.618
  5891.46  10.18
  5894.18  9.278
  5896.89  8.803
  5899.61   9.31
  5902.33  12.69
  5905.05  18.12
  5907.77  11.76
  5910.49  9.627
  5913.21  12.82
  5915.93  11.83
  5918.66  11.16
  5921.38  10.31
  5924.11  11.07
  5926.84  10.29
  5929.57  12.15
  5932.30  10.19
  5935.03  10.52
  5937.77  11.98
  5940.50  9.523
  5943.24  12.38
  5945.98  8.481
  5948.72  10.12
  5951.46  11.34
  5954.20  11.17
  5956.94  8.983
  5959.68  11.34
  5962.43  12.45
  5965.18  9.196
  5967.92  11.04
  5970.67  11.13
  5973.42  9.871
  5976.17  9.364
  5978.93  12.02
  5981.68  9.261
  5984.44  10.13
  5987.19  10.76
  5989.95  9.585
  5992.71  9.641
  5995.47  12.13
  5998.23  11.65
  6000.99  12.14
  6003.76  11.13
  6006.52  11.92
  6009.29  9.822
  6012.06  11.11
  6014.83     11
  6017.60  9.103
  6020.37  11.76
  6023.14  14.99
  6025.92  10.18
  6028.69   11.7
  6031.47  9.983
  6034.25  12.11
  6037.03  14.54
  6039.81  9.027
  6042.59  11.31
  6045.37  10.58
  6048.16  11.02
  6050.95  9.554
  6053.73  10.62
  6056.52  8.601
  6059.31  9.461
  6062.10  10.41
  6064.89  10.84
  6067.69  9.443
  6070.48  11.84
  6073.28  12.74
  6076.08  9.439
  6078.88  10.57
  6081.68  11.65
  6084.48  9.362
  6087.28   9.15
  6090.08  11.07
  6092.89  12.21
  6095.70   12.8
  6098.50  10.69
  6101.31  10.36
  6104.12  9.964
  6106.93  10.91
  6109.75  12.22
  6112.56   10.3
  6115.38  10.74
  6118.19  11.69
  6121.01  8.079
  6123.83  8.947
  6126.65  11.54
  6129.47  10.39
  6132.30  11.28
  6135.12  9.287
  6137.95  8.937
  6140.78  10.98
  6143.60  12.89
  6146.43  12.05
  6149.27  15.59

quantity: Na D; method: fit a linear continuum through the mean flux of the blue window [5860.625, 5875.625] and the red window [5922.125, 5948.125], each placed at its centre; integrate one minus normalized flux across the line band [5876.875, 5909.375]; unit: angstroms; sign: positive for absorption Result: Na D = 0.5 angstroms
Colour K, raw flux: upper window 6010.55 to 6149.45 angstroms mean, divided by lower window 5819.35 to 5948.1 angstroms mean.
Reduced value 0.95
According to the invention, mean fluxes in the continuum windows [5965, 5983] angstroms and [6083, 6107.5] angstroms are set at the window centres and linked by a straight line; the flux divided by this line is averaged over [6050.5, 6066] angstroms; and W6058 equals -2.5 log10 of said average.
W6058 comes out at 0.07 mag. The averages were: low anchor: 10.3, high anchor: 10.7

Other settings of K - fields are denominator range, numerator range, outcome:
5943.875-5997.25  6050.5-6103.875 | 1.01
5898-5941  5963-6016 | 0.93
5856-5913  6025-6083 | 0.92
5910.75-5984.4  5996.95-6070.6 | 1.02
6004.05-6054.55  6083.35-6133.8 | 0.96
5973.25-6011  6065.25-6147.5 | 1.00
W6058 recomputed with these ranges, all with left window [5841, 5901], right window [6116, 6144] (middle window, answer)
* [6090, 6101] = -0.12 mag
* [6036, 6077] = 0.00 mag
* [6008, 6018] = 0.04 mag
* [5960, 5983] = 0.03 mag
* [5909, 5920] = -0.03 mag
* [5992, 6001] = -0.06 mag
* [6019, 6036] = -0.11 mag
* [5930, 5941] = 0.02 mag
